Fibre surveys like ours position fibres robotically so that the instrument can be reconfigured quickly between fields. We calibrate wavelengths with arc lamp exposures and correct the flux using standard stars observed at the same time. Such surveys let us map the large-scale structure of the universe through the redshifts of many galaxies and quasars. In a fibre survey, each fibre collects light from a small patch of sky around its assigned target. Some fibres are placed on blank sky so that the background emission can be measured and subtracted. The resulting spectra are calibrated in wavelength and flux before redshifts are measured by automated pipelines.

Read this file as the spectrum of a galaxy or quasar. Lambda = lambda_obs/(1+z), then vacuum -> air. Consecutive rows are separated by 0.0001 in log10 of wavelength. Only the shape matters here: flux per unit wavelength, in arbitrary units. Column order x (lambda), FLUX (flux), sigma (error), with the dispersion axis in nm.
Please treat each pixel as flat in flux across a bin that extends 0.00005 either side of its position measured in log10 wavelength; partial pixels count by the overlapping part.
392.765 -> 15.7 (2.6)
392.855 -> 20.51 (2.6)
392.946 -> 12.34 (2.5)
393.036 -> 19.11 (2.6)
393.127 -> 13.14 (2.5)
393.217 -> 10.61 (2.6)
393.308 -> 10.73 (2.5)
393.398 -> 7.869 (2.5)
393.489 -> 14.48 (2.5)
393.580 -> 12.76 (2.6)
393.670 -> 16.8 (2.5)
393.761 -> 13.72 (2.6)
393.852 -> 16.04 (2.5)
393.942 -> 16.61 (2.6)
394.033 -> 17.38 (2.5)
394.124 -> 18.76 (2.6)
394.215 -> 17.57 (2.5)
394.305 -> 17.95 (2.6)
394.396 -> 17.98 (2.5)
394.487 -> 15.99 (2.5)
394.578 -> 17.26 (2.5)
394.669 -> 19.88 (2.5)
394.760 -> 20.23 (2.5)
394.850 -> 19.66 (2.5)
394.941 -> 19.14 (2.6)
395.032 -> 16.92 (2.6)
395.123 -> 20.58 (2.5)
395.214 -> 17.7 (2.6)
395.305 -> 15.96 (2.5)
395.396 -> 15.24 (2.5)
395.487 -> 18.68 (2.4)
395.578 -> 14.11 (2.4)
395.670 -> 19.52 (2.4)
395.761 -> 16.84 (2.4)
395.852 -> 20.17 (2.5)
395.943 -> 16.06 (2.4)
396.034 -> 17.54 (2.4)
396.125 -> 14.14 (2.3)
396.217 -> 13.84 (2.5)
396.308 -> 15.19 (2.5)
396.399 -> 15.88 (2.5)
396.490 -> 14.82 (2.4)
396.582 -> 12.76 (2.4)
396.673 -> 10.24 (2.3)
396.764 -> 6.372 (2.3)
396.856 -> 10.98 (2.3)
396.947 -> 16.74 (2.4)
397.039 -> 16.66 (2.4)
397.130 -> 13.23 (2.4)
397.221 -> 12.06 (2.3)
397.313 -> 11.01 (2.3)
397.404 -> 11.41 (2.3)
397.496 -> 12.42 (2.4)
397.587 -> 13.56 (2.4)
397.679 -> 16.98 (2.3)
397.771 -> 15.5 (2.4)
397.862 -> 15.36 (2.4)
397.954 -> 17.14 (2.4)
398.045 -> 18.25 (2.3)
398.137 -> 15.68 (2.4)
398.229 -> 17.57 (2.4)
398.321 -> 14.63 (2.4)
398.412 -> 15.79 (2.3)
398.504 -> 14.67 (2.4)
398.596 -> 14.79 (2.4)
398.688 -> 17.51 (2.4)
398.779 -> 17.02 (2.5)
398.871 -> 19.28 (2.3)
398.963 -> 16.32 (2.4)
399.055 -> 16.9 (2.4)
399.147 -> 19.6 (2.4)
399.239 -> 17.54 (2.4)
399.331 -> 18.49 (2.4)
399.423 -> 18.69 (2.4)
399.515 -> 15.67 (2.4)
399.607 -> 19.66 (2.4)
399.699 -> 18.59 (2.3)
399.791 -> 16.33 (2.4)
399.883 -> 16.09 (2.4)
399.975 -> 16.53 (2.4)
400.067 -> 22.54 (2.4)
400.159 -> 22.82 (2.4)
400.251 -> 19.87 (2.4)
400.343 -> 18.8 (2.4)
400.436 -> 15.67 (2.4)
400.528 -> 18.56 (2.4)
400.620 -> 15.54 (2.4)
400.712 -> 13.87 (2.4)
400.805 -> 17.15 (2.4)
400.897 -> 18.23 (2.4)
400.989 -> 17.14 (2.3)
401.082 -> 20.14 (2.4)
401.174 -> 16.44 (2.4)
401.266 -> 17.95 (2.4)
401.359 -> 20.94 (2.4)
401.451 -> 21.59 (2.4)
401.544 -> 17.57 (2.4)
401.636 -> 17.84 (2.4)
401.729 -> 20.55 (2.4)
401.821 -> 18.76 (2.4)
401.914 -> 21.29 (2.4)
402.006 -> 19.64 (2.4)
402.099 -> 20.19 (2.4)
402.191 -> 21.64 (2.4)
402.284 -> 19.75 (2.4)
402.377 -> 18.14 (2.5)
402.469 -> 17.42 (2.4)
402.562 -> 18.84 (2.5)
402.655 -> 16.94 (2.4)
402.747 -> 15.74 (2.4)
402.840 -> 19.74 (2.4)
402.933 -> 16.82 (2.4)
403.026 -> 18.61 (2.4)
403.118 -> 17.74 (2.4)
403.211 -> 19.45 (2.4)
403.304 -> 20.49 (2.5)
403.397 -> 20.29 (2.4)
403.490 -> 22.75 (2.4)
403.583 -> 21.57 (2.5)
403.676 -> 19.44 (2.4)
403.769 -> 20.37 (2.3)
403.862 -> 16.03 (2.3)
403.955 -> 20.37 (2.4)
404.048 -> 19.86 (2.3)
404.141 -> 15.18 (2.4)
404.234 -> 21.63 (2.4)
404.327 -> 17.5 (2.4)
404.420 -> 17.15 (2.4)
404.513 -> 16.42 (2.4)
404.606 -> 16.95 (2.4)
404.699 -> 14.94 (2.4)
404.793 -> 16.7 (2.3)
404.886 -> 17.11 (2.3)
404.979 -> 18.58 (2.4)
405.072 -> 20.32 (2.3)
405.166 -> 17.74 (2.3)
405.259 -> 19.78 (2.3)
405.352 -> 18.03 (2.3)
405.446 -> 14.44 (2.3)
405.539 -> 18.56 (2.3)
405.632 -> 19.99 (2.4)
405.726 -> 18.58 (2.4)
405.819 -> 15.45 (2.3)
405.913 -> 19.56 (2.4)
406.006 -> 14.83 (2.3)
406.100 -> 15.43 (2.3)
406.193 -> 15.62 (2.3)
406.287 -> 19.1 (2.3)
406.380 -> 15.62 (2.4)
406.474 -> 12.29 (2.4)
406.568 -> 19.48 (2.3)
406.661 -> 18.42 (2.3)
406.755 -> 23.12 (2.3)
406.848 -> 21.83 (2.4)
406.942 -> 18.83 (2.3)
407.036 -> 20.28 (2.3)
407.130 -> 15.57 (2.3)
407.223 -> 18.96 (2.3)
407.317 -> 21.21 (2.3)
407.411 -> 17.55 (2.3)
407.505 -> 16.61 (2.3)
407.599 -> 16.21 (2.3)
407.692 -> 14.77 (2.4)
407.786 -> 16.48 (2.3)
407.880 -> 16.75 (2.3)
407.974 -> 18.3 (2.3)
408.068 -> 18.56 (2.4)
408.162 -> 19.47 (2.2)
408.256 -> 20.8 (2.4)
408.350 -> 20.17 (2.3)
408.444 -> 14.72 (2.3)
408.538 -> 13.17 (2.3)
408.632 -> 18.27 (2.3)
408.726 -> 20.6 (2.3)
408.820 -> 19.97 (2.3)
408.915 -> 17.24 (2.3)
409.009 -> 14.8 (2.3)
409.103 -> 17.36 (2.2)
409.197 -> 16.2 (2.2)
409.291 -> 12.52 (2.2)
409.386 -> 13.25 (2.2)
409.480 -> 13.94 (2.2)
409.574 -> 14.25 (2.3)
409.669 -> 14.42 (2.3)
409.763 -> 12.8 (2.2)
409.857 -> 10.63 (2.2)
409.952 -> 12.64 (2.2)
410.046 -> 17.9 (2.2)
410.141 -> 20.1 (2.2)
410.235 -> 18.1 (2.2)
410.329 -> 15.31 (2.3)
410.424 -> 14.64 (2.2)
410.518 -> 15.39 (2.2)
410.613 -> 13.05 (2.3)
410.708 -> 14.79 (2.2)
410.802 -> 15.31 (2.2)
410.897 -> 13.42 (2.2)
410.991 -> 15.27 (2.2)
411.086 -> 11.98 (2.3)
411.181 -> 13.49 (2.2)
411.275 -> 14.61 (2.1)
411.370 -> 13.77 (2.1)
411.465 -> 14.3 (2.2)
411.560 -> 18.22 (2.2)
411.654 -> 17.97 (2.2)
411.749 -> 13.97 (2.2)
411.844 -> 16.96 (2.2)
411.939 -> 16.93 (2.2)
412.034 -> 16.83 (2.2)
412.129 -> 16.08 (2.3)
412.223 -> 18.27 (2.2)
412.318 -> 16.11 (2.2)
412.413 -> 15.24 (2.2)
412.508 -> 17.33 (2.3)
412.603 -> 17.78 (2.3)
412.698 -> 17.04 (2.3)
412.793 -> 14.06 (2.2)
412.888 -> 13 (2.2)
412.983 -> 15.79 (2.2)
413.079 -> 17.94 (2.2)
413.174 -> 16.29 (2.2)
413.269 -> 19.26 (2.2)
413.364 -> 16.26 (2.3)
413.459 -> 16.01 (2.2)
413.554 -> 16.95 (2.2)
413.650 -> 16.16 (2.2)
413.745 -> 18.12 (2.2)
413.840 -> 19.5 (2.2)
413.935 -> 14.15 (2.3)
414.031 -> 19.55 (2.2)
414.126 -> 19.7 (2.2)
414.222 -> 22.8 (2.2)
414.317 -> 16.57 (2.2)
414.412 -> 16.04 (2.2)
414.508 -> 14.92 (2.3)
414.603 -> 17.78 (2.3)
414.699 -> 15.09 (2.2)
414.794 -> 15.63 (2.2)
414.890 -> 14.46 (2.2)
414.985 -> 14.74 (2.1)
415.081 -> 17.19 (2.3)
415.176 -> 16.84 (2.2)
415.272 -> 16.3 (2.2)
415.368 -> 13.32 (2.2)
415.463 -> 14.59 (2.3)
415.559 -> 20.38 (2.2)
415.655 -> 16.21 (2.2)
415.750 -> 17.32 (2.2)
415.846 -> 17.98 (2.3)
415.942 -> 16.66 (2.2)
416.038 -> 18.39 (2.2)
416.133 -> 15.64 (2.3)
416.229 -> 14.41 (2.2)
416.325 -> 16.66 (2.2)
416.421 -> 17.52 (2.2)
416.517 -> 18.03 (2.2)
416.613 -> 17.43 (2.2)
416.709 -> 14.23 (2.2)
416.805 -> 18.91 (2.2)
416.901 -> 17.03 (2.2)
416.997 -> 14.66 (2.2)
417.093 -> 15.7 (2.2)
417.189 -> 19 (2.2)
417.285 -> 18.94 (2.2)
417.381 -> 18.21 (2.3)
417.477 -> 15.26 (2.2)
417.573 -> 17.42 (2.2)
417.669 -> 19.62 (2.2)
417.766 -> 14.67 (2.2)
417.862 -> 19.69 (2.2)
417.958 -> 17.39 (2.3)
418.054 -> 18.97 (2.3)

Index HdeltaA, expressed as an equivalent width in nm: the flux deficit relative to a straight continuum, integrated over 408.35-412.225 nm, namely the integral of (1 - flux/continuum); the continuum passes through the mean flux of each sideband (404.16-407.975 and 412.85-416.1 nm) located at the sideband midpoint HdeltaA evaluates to 0.40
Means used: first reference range 17.7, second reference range 16.8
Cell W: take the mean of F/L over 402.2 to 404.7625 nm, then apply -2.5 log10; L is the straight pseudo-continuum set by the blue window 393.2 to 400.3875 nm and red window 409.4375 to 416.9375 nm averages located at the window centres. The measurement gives -0.15 mag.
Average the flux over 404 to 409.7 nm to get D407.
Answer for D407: 17.4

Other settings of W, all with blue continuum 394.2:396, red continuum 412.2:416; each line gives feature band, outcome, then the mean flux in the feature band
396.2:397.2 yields 0.32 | 13.3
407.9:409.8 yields 0.03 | 16.6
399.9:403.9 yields -0.08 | 18.9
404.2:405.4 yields -0.04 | 17.9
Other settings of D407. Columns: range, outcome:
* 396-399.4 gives 15.1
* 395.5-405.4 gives 17.3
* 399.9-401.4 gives 18.2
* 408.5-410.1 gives 15.3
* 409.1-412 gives 14.9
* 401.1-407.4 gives 18.5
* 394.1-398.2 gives 15.9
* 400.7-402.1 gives 18.8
